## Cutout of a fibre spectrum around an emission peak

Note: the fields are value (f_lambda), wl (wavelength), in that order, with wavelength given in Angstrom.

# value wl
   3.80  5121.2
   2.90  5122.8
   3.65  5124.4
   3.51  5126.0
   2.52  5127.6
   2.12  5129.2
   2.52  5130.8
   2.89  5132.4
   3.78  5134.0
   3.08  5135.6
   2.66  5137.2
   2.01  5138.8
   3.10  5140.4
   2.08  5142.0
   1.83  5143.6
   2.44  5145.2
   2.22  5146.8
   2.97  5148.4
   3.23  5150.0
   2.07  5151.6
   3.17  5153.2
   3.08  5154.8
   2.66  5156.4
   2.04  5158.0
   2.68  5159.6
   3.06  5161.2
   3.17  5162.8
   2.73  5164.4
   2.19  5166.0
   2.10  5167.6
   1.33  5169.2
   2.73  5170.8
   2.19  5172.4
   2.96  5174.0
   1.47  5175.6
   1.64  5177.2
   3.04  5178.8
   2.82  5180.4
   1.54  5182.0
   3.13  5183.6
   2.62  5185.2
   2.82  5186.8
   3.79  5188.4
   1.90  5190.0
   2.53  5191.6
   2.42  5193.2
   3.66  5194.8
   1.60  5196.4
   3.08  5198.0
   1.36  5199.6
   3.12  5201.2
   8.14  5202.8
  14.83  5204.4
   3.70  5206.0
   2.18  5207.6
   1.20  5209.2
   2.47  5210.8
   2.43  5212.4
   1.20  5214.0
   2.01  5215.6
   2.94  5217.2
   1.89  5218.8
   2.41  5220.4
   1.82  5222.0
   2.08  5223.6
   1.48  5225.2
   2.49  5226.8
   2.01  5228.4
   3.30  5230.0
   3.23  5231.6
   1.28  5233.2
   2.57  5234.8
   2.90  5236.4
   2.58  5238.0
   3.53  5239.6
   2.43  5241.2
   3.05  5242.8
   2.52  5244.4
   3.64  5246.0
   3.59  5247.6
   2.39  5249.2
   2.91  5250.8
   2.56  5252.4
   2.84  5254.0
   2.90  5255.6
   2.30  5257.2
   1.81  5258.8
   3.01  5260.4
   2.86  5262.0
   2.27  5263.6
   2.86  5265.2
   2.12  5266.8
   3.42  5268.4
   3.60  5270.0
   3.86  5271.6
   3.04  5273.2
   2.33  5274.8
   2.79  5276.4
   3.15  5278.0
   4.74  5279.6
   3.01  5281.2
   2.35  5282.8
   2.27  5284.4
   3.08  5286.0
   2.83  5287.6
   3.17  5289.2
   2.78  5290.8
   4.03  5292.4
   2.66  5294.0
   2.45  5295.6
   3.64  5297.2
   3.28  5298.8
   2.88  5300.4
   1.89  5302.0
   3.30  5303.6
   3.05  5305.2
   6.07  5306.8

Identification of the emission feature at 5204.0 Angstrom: H-beta 4861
